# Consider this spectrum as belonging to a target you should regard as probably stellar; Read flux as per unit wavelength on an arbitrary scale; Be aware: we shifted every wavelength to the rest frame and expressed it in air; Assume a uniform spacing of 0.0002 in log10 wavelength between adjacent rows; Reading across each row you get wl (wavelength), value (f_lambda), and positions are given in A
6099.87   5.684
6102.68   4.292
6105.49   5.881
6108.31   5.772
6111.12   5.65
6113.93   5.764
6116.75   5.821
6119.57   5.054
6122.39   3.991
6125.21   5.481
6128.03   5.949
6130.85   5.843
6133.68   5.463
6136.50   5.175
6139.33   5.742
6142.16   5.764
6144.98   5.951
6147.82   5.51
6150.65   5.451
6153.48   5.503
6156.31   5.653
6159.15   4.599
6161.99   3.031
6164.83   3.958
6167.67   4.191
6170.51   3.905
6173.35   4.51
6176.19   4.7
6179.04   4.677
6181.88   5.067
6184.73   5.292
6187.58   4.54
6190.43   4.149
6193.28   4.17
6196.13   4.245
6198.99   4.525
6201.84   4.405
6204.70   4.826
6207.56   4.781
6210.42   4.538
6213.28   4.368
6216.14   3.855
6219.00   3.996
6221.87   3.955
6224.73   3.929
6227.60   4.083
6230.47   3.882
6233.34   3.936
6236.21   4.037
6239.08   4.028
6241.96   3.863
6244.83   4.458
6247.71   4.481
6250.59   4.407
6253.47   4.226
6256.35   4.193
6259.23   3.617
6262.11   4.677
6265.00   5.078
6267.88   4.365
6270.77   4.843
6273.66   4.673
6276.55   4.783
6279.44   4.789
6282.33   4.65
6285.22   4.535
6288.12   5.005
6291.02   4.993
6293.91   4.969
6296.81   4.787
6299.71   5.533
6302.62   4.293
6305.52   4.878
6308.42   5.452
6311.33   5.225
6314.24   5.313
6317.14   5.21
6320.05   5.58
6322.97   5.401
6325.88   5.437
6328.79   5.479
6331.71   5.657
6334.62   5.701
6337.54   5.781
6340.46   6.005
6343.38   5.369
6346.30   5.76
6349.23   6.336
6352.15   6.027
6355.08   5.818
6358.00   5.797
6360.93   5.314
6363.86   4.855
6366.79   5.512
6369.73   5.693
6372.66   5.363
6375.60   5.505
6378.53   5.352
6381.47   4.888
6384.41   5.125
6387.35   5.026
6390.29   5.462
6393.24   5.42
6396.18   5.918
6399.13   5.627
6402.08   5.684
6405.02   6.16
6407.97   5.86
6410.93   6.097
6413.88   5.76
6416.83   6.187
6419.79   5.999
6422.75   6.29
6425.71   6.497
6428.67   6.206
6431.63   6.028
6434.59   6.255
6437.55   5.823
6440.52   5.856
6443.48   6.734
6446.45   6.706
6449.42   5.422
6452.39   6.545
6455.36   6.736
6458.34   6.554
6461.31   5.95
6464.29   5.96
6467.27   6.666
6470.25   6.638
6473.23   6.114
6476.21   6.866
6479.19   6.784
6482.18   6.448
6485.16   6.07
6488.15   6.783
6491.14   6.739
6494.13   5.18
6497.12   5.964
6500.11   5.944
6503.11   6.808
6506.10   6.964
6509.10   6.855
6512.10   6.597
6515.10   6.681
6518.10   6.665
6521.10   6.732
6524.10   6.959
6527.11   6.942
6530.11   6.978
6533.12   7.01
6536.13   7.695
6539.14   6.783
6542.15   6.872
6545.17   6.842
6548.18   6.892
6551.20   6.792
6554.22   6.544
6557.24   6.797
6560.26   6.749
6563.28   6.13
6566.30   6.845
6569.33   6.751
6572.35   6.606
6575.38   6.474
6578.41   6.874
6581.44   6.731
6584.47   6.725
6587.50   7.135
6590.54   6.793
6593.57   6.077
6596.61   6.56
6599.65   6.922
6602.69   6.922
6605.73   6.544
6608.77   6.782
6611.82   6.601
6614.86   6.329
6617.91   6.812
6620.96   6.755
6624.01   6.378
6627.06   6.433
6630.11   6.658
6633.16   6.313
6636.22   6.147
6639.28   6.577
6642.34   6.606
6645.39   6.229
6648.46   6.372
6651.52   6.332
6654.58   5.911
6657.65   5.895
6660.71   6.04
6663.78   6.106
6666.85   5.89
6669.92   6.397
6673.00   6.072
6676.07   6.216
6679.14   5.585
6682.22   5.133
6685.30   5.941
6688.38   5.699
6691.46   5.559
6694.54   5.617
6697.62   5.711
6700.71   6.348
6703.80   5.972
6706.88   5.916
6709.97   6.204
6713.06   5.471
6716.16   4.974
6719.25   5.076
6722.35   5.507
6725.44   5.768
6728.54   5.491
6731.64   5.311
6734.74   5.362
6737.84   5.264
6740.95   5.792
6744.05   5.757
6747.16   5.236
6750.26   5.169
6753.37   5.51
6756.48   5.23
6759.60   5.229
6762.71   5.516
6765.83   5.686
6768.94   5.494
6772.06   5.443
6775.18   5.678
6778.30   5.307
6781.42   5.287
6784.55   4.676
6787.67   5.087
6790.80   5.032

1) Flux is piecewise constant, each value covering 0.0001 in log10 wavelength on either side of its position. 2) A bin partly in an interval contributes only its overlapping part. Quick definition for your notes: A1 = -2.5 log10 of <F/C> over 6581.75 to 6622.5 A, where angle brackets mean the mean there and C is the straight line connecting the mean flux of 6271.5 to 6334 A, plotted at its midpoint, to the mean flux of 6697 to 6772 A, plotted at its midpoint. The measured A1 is -0.23 mag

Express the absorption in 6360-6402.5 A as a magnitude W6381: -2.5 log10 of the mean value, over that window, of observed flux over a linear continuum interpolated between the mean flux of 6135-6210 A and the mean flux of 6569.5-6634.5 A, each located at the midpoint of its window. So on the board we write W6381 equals 0.06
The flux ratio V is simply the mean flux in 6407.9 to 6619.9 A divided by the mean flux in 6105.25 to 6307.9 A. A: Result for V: 1.4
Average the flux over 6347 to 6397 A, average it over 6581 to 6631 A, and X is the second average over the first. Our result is 1.2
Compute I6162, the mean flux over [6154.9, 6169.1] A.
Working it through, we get 4.28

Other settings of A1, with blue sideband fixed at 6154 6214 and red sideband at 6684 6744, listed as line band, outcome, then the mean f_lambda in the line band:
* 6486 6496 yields -0.20 mag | 6.21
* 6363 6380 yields -0.11 mag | 5.4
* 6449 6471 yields -0.24 mag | 6.34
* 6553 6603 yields -0.24 mag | 6.68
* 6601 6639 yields -0.20 mag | 6.56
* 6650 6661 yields -0.10 mag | 6.05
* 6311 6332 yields -0.13 mag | 5.41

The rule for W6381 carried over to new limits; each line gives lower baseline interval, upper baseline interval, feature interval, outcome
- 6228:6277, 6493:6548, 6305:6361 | -0.11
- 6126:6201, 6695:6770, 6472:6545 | -0.25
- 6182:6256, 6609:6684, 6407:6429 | -0.17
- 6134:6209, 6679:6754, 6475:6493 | -0.25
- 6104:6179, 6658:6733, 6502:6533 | -0.22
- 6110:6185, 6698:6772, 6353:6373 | -0.05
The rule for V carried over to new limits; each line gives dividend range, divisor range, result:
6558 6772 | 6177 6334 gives 1.31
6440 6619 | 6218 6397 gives 1.33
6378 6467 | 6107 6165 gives 1.12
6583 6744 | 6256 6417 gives 1.15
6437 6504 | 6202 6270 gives 1.49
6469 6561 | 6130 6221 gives 1.40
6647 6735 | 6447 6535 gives 0.89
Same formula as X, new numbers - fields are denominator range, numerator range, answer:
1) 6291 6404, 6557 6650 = 1.21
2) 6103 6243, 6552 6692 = 1.34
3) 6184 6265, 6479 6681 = 1.53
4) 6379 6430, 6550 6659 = 1.14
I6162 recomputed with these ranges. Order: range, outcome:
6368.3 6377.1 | 5.52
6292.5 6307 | 4.89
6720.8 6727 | 5.64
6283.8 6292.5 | 4.85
